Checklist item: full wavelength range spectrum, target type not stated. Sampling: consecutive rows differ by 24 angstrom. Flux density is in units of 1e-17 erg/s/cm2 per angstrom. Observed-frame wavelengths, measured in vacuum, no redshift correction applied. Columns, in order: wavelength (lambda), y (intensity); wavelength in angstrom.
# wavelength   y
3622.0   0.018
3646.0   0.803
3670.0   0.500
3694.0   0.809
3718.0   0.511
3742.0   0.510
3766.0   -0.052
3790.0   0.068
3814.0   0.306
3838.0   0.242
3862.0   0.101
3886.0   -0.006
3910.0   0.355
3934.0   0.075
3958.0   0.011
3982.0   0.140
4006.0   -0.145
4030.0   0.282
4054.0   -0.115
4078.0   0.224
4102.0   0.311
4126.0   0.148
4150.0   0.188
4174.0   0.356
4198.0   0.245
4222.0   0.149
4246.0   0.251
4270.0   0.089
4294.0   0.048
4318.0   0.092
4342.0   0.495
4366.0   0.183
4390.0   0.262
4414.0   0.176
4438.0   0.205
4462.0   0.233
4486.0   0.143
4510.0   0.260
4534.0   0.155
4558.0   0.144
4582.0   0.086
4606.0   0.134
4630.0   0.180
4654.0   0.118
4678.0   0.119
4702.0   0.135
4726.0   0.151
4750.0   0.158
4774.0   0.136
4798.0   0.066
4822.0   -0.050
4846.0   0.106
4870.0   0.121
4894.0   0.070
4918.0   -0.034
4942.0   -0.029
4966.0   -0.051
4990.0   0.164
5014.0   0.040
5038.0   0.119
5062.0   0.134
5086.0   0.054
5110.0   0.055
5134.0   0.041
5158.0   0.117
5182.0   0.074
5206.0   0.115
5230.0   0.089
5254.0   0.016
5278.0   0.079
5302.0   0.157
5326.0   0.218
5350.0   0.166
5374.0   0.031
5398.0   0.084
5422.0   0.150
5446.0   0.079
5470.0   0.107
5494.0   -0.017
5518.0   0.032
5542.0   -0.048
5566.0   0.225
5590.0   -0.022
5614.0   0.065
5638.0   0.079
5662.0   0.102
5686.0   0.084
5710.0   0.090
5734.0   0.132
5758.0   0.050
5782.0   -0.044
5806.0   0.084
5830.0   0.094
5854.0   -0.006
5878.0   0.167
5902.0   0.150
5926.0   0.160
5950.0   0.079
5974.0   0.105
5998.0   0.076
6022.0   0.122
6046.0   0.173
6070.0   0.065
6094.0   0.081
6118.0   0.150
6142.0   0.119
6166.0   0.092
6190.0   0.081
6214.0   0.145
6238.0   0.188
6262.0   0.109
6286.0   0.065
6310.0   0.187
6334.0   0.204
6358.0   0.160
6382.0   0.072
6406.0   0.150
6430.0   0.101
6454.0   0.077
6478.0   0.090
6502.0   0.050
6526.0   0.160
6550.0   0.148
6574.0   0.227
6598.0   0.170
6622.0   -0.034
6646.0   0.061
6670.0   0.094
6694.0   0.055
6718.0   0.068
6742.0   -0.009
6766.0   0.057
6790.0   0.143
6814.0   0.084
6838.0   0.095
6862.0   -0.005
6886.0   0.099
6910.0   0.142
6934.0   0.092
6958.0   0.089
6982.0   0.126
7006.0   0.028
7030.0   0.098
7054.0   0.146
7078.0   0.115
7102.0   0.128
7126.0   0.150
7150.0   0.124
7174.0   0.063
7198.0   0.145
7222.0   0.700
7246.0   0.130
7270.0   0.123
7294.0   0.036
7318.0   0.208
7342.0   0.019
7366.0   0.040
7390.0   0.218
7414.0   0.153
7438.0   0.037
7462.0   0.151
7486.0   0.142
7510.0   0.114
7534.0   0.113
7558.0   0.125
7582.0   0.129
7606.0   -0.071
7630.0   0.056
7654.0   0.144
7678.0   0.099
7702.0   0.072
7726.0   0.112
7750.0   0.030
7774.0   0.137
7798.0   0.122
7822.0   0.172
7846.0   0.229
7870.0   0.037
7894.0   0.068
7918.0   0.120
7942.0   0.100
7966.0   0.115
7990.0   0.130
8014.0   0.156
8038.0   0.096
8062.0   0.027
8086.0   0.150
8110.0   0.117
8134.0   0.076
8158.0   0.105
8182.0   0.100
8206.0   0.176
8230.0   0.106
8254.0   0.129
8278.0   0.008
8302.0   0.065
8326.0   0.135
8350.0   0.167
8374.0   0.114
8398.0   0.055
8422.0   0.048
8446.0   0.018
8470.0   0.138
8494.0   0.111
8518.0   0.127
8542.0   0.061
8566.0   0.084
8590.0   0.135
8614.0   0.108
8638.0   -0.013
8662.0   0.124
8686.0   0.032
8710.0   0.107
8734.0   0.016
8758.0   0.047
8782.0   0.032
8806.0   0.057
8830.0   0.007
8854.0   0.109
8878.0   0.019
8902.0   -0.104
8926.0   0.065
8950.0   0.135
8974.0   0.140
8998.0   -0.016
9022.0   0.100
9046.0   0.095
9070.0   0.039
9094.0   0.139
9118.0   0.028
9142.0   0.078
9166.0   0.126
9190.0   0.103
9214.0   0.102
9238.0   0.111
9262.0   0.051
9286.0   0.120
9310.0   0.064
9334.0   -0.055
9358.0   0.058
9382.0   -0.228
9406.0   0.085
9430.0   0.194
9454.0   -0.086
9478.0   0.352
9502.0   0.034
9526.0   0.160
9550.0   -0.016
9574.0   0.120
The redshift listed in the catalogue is 0.94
